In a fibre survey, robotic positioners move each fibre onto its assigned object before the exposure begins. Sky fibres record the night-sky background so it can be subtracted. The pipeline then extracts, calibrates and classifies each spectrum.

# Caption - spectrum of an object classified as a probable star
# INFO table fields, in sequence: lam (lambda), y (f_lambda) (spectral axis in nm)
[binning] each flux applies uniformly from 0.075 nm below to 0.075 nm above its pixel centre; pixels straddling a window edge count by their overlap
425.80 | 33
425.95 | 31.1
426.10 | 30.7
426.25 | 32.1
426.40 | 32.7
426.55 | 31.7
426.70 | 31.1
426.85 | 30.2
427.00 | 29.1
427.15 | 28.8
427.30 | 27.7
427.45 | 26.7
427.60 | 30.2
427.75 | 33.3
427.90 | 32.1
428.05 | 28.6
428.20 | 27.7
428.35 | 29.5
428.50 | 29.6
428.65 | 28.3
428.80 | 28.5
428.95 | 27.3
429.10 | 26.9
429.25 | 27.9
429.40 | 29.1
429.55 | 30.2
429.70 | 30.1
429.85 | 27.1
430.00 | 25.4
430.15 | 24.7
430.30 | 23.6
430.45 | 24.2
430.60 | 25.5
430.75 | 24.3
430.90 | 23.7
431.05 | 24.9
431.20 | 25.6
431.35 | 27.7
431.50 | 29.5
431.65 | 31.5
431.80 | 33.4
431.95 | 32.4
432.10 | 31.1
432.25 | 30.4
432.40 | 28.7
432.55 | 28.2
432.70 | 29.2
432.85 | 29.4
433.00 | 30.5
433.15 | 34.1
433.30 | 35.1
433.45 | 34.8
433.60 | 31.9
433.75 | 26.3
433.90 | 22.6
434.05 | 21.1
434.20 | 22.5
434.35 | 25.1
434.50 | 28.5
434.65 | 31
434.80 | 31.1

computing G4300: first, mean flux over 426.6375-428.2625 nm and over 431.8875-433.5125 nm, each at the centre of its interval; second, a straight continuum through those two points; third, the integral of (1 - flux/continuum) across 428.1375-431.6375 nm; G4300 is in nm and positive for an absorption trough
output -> 0.37 nm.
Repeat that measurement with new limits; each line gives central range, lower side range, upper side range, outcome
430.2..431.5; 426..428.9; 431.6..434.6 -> 0.19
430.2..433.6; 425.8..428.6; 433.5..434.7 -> -0.20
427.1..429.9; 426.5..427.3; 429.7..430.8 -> -0.13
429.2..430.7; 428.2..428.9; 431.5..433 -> 0.14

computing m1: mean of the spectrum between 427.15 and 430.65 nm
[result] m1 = 28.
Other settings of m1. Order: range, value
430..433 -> 27.8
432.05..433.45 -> 31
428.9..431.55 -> 26.5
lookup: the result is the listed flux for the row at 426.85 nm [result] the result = 30.2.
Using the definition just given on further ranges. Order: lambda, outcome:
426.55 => 31.7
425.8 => 33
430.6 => 25.5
